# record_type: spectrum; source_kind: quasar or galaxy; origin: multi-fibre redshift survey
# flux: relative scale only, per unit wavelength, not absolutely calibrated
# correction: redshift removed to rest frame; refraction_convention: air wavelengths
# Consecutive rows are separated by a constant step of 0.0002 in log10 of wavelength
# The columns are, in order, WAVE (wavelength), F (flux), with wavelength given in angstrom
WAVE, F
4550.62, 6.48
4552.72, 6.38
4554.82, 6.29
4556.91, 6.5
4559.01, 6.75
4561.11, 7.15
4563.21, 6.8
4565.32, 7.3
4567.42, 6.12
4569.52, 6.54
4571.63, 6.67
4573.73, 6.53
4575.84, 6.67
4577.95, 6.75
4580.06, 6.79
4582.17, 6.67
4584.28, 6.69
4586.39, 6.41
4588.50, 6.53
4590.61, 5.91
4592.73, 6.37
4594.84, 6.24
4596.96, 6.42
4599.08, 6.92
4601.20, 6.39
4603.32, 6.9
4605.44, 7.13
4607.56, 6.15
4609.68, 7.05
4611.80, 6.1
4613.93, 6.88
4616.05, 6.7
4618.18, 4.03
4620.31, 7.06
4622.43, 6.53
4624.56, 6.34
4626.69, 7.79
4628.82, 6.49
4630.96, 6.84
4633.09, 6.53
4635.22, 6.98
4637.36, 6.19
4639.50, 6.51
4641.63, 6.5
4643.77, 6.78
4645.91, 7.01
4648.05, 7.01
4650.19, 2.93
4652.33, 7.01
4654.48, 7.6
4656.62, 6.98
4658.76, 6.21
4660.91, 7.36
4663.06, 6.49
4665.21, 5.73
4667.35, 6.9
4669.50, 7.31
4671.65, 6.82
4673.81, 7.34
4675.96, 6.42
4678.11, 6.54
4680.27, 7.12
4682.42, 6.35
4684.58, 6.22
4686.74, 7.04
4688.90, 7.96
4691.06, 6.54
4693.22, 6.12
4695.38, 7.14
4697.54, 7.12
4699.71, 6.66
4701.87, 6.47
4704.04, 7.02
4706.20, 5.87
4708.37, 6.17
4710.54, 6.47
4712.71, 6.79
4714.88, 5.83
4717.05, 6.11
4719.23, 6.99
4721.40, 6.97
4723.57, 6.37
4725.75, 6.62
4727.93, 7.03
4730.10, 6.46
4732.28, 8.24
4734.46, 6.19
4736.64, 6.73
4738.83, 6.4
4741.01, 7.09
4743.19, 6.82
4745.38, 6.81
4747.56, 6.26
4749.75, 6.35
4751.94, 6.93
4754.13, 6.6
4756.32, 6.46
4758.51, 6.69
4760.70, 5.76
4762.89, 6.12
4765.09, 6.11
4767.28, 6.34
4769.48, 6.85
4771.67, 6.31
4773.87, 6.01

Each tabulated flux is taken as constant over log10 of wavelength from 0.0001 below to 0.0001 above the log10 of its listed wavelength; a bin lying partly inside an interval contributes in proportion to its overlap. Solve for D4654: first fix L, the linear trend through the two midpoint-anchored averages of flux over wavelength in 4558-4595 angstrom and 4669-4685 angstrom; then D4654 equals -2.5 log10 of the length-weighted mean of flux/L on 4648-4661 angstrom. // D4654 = 0.07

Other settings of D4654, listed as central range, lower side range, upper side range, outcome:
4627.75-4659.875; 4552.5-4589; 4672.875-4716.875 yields 0.02 mag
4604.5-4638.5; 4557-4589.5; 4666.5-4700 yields 0.03 mag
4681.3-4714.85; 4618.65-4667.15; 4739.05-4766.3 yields -0.02 mag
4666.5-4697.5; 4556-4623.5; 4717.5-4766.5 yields -0.04 mag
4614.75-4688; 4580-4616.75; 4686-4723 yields 0.00 mag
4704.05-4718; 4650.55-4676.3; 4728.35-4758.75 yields 0.08 mag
